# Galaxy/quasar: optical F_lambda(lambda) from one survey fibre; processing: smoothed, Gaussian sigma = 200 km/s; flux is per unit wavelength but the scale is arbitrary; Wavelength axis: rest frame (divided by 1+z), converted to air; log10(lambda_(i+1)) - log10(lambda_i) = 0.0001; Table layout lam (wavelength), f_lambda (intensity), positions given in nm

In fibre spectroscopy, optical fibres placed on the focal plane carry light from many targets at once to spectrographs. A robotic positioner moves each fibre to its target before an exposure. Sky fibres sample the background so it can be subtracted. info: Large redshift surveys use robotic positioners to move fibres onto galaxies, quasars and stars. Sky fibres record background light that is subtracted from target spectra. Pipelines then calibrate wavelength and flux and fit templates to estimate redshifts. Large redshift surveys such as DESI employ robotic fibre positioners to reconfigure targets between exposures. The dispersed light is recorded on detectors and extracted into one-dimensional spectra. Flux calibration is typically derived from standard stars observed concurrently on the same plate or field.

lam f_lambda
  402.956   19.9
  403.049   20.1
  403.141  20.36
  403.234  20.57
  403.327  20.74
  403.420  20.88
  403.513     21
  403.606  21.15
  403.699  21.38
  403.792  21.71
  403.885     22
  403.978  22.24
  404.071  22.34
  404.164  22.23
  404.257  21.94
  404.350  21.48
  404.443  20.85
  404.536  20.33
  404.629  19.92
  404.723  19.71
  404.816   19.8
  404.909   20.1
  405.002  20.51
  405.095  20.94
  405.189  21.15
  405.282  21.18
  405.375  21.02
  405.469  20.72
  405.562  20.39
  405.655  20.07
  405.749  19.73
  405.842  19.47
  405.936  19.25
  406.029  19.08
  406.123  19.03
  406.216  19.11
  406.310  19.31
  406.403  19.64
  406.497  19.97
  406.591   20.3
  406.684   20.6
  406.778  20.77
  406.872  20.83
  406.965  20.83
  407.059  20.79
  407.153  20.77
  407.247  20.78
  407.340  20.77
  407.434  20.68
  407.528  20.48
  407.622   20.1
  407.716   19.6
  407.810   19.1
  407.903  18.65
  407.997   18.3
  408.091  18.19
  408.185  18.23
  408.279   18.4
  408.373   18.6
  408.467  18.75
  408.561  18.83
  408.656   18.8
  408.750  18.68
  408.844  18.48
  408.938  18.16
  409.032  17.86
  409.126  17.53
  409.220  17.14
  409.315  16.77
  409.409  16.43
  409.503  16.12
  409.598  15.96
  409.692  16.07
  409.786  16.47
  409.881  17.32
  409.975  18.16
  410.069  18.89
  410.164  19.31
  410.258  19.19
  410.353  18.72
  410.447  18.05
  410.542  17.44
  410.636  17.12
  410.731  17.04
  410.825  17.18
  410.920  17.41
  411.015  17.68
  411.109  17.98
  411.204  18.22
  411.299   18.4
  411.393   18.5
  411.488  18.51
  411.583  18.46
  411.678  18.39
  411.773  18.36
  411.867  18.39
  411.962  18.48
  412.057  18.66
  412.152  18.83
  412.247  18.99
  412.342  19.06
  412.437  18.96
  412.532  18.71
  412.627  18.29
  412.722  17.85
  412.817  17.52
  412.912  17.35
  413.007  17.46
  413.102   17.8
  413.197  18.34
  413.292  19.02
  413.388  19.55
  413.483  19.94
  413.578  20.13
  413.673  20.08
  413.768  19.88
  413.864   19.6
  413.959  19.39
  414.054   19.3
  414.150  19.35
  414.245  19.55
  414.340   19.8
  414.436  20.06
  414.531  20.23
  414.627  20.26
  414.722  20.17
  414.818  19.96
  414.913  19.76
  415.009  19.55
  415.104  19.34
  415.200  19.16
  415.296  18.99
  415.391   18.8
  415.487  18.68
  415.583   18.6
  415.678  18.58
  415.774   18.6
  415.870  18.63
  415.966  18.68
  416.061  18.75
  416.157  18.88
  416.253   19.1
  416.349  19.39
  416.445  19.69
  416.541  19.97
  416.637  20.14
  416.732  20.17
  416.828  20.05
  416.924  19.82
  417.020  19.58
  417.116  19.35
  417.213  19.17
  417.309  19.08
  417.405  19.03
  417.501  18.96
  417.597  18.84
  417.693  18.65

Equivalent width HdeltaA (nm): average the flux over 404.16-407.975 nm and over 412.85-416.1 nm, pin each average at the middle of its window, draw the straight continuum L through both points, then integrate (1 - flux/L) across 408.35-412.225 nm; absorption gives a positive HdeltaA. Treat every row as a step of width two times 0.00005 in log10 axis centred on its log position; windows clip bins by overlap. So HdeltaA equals 0.35 nm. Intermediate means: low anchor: 20.3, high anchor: 19.2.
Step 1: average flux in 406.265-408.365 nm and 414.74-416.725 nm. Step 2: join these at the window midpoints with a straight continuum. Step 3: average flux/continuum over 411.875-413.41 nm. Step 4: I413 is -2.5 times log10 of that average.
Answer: 0.06 mag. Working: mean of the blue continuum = 19.8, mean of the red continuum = 19.2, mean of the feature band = 18.4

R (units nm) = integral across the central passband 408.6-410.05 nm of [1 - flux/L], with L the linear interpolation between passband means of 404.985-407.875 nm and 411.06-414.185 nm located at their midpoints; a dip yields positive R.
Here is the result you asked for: 0.16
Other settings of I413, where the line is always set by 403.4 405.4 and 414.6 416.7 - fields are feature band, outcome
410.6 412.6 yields 0.09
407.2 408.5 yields 0.06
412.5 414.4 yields 0.04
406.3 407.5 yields 0.01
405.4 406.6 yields 0.06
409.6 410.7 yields 0.13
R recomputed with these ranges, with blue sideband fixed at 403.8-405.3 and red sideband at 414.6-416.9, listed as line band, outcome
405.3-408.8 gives 0.17 nm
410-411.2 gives 0.13 nm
